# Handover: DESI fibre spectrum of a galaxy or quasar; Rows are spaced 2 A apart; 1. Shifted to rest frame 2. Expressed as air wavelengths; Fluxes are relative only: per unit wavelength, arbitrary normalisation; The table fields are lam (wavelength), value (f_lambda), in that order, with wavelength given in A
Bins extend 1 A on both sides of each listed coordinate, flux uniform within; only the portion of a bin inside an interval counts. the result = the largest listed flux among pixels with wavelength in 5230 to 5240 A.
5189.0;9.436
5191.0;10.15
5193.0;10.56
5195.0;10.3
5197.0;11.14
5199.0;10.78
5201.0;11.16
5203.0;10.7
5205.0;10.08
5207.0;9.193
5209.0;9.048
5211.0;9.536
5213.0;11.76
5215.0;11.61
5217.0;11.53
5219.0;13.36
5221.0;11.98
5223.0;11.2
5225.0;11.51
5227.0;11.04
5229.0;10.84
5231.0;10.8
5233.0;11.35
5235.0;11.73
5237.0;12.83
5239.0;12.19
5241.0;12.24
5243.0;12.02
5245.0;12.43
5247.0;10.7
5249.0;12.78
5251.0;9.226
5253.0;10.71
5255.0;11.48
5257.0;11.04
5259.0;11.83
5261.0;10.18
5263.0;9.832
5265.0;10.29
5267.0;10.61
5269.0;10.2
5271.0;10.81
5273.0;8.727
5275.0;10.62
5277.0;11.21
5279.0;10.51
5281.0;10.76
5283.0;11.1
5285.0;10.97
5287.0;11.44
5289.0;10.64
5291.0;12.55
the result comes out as 12.83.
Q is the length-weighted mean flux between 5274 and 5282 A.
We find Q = 10.8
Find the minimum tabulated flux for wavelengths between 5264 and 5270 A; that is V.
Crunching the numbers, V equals 10.2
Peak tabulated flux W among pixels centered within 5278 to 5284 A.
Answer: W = 11.1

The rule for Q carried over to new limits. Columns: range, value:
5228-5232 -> 10.8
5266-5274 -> 10.1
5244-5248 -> 11.6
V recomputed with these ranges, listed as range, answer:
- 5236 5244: 12.02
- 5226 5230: 10.84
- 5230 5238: 10.8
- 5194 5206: 10.08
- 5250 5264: 9.226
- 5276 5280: 10.51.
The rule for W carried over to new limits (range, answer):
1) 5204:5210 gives 10.08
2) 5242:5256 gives 12.78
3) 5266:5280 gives 11.21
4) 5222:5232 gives 11.51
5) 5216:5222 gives 13.36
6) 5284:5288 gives 11.44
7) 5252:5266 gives 11.83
